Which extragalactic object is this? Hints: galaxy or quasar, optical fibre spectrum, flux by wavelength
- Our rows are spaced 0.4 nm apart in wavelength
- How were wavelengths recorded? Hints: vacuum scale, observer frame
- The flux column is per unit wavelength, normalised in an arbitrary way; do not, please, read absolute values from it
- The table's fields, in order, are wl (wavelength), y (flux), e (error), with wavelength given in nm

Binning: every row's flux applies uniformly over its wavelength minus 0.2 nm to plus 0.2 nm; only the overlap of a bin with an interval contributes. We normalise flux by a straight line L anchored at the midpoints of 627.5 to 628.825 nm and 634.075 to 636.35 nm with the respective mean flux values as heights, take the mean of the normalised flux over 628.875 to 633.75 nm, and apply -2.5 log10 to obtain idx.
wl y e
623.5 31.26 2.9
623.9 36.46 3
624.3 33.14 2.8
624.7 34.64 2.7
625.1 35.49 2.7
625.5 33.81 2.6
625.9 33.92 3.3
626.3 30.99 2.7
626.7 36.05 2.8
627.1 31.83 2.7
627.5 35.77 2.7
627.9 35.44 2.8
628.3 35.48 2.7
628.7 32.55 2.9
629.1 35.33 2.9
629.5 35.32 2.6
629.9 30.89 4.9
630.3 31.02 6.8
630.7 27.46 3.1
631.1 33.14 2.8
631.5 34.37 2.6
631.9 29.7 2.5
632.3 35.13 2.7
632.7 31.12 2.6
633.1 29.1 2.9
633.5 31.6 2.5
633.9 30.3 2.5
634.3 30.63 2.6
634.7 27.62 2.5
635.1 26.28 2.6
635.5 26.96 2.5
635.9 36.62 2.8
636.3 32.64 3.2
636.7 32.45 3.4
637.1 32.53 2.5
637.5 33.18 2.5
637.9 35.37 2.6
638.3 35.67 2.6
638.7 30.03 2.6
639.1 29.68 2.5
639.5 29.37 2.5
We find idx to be 0.02 mag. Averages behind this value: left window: 34.8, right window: 30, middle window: 32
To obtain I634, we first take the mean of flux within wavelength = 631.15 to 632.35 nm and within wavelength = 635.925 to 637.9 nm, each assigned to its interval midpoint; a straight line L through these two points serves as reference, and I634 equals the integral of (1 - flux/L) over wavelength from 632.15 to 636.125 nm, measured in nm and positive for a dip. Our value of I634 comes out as 0.31 nm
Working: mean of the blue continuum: 32.8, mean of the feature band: 30.5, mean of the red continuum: 33.3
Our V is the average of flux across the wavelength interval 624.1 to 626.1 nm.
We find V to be 34.2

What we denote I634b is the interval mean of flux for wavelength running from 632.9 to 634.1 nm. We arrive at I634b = 30.3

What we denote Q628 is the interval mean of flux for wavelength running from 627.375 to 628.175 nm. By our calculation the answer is 35.6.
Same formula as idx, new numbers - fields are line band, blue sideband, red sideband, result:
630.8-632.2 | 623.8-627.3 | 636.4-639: 0.04 mag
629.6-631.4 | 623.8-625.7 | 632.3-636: 0.03 mag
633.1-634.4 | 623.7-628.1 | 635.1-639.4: 0.08 mag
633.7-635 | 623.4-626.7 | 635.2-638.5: 0.14 mag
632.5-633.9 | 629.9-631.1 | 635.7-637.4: 0.04 mag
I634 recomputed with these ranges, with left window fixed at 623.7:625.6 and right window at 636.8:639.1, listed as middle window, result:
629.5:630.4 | 0.06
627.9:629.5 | -0.02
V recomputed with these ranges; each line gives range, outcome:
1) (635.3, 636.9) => 32.2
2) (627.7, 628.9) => 34.5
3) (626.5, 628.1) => 34.8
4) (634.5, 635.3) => 27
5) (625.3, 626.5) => 32.9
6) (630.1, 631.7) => 31.5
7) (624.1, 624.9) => 33.9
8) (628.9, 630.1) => 33.8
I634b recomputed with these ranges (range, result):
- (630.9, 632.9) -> 32.7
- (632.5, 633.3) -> 30.1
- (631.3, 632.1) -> 32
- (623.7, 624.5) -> 34.8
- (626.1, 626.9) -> 33.5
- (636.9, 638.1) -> 33.7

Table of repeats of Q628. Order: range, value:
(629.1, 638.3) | 31.7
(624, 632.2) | 33.4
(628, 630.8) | 32.9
